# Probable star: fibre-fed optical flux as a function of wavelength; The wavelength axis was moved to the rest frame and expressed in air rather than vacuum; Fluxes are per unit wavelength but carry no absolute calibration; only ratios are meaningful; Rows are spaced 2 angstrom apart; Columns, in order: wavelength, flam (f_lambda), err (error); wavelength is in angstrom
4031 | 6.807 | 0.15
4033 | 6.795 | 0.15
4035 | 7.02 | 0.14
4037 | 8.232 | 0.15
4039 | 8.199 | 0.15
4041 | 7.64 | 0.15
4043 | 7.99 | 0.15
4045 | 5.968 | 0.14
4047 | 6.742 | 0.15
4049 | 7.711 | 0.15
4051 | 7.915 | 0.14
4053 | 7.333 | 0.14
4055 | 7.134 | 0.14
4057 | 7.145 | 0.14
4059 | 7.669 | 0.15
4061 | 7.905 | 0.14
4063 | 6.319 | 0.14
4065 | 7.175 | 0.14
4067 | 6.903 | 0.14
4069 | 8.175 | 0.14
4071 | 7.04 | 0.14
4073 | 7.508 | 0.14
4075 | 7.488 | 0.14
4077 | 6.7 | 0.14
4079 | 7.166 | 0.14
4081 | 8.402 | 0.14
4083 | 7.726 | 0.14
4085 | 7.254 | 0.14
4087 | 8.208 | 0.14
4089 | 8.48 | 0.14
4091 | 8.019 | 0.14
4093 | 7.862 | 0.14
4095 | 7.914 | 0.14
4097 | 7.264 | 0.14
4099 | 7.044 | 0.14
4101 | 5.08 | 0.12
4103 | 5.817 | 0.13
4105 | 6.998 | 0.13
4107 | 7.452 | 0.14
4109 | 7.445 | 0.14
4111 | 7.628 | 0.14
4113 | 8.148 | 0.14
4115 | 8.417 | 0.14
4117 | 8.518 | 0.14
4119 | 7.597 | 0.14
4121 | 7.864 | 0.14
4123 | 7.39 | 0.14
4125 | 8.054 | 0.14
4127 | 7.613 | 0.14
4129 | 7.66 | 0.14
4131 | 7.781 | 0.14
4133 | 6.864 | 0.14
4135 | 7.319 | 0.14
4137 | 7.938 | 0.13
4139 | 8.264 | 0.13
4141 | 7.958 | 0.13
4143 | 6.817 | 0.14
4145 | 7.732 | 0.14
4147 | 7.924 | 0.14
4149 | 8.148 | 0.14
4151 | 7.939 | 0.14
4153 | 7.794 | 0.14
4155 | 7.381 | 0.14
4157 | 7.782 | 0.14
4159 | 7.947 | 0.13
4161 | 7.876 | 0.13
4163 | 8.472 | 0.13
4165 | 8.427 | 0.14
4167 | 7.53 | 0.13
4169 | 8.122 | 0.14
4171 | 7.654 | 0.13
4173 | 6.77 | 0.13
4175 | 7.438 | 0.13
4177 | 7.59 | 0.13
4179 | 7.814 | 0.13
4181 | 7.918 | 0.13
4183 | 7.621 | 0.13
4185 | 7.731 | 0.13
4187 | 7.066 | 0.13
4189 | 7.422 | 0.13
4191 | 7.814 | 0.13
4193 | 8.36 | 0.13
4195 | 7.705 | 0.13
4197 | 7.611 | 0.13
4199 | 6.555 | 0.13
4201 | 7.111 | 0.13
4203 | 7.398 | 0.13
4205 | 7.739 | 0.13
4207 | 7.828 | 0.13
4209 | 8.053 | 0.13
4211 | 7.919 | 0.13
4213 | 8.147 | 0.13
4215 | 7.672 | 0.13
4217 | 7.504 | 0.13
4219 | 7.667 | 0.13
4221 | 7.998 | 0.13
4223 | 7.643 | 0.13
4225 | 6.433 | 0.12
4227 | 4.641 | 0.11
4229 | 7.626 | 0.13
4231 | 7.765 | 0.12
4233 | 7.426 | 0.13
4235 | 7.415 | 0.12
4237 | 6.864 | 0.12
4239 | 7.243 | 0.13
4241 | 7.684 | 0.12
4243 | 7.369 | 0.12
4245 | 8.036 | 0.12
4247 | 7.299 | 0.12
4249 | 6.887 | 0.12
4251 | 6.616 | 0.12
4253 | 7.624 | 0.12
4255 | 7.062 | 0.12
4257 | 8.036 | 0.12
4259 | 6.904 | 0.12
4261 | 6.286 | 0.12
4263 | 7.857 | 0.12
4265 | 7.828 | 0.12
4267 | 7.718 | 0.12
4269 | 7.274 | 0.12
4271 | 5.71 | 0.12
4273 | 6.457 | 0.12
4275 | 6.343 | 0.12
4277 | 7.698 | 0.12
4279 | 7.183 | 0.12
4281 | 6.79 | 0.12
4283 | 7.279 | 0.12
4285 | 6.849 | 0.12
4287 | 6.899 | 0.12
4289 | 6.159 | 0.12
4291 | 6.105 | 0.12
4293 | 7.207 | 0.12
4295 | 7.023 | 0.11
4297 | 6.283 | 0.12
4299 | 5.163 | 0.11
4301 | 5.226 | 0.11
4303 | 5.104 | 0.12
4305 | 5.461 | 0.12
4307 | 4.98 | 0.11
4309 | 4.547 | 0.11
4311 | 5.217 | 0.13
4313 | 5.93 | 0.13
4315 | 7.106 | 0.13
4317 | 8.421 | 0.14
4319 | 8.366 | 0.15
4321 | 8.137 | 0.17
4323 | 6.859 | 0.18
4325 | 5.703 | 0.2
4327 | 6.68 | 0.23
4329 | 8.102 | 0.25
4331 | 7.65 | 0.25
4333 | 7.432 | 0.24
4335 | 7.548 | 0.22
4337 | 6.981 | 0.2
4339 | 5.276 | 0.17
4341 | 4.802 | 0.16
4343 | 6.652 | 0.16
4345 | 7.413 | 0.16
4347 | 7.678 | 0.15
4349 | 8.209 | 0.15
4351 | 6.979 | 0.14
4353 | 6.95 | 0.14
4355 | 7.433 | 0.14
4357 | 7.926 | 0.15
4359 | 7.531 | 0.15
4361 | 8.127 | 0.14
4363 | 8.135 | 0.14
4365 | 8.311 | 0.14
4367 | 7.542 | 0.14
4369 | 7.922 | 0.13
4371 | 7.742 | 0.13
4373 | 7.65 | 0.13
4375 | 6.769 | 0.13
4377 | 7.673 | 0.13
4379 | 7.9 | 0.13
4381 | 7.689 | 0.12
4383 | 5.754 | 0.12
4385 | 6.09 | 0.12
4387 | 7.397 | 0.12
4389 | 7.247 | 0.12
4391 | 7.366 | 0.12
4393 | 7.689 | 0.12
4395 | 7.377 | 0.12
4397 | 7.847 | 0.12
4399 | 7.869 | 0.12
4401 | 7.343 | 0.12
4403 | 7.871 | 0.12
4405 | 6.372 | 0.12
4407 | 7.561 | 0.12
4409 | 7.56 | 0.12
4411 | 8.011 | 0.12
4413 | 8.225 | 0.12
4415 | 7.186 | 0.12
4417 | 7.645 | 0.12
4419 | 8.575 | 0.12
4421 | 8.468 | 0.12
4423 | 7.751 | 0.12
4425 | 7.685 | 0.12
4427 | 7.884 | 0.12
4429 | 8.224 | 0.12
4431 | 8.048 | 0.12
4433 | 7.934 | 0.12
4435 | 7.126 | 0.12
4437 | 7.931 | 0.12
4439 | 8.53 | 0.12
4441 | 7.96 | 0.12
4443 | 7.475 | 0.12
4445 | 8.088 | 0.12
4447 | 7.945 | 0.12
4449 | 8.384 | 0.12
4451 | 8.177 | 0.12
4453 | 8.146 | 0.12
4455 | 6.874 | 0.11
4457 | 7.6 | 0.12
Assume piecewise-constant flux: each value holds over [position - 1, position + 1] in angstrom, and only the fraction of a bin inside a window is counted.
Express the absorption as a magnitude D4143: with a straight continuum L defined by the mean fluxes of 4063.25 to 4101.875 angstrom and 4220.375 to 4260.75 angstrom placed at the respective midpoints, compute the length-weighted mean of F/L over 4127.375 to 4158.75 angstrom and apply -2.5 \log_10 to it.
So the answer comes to -0.05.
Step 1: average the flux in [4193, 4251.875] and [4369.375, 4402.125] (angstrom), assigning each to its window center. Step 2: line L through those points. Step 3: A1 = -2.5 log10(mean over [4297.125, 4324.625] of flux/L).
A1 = 0.19 mag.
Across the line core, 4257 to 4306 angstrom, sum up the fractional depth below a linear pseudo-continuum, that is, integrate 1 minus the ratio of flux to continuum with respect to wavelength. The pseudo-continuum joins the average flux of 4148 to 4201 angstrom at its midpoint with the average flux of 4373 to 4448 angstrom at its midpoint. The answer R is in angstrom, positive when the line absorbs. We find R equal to 6.5 angstrom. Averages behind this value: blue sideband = 7.7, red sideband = 7.62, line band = 6.65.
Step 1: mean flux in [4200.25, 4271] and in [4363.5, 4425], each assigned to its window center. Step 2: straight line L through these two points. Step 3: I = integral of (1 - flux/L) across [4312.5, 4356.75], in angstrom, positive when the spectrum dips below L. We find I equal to 2.1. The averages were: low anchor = 7.37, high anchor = 7.55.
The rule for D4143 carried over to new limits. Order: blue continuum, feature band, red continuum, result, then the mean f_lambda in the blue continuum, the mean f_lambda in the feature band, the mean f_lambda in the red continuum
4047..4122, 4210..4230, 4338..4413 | 0.01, 7.46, 7.33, 7.35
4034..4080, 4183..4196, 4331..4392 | -0.05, 7.35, 7.68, 7.28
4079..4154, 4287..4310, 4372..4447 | 0.30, 7.62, 5.8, 7.62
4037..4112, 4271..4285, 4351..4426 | 0.10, 7.37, 6.86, 7.56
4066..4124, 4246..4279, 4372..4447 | 0.07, 7.5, 7.1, 7.62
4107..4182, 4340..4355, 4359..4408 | 0.08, 7.77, 6.99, 7.47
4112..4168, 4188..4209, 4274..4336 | -0.03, 7.83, 7.58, 6.63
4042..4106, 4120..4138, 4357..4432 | -0.04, 7.31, 7.61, 7.63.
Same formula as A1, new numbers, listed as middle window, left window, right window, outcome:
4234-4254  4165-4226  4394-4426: 0.048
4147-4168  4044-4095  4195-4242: -0.073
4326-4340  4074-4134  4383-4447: 0.078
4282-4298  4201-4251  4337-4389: 0.094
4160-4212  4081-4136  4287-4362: -0.062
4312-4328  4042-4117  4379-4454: 0.067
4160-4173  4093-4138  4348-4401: -0.064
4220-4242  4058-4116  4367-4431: 0.049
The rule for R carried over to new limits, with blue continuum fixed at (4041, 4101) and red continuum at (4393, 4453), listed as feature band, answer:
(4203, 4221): -0.52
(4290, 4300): 1.72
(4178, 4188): -0.11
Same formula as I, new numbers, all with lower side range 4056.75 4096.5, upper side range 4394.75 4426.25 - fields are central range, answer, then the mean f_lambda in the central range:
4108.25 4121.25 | -0.7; 7.96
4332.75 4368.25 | 1.9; 7.27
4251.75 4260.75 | 0.4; 7.29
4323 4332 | 0.8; 7.01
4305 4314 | 2.9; 5.2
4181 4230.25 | 0.9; 7.48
